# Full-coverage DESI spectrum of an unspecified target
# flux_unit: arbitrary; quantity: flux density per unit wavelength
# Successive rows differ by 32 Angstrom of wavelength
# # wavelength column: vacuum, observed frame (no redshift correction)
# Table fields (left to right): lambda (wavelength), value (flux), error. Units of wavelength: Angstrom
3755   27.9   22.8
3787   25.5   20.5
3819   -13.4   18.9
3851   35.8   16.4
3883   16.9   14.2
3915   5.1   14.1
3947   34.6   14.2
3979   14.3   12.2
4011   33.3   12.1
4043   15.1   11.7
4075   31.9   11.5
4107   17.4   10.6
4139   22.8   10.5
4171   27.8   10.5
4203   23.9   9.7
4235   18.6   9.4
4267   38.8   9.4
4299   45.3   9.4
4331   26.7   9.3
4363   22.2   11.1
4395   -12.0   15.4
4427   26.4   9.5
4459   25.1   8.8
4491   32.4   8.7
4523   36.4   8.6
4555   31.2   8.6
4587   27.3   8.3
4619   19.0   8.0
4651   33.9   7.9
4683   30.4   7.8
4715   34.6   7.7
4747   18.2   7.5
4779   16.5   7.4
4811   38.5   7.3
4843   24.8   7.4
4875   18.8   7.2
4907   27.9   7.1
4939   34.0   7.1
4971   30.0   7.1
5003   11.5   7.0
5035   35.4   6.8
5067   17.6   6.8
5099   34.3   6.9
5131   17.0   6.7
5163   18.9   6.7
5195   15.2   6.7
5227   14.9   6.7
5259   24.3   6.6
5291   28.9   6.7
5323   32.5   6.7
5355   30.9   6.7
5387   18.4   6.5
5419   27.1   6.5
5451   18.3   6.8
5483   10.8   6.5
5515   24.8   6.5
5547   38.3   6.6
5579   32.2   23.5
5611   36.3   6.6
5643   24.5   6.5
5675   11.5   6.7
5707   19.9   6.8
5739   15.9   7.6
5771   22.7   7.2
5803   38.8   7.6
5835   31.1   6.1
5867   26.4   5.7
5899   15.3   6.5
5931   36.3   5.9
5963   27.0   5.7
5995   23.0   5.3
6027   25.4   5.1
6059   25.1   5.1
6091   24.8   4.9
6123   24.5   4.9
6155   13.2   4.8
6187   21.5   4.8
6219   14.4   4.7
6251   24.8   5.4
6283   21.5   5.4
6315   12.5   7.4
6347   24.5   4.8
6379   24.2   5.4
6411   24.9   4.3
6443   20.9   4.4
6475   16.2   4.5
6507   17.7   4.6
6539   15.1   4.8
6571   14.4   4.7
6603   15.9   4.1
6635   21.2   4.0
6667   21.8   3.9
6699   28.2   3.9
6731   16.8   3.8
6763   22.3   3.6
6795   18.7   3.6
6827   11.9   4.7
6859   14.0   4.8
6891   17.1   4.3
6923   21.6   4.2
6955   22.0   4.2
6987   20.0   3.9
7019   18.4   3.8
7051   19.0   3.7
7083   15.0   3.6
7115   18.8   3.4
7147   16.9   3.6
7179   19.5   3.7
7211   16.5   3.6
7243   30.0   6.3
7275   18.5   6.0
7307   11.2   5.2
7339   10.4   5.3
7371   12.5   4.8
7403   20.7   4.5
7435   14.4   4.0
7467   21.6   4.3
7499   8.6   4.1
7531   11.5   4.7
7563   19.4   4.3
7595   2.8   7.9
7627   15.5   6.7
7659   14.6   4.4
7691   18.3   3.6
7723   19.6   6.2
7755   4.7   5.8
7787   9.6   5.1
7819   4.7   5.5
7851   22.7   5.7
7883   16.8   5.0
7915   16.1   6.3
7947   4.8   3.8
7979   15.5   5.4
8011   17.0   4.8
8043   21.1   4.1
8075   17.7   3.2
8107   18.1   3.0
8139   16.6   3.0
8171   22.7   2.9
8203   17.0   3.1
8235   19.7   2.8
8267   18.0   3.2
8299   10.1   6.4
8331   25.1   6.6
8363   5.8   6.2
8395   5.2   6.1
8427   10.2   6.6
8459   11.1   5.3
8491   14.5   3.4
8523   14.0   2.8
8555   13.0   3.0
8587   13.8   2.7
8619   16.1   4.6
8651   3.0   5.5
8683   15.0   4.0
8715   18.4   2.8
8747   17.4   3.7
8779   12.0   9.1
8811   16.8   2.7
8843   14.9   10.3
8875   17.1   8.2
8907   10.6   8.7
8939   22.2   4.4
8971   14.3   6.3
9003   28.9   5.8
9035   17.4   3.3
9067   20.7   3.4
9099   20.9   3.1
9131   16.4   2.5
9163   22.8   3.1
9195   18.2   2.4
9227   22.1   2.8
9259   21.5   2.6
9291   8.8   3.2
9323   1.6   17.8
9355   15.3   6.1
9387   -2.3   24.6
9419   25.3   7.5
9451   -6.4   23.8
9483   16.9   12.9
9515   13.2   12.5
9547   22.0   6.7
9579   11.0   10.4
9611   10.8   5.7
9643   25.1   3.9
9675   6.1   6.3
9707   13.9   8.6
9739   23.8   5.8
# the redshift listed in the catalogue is 1.41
